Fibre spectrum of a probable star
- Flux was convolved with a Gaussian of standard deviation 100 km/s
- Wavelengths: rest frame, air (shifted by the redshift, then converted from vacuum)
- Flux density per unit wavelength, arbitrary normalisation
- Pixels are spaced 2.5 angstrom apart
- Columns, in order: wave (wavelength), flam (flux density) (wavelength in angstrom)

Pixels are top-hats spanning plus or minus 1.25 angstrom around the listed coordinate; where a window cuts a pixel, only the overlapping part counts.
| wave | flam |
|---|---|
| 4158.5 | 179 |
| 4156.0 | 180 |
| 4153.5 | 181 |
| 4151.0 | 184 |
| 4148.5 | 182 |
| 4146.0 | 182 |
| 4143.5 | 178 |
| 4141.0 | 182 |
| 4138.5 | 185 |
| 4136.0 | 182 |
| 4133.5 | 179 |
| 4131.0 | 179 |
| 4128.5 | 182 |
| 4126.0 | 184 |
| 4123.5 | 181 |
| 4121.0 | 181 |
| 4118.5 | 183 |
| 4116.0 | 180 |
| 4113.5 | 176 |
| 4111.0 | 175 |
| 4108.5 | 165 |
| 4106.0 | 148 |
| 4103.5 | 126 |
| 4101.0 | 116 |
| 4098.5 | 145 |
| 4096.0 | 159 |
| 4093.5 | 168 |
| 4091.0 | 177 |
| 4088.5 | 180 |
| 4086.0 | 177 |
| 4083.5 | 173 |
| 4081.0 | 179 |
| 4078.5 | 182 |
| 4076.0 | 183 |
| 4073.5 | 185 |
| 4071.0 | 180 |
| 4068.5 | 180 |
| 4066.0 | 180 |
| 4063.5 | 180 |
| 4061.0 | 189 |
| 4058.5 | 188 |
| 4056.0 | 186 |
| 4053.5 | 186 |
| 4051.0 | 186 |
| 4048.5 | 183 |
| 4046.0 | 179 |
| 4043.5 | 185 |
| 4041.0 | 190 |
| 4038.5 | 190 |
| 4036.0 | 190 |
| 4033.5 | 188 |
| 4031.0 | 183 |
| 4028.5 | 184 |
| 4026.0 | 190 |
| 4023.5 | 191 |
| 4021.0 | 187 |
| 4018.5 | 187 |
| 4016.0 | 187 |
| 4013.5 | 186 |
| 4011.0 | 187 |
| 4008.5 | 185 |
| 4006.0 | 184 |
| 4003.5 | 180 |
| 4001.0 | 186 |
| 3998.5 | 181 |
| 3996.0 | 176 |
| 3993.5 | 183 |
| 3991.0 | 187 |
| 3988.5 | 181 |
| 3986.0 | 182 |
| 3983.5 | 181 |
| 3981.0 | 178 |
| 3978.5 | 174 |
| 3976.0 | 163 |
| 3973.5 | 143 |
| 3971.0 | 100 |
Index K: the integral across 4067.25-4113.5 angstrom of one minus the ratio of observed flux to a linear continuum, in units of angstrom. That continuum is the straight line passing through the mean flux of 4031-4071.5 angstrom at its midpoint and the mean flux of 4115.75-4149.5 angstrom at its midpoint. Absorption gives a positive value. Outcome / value 4.2 angstrom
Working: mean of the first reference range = 185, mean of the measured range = 167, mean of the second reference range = 181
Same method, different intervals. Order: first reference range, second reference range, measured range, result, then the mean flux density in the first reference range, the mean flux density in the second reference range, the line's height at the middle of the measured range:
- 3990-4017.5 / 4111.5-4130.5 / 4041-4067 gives -0.3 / 184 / 181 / 182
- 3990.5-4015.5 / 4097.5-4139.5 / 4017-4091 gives -3.0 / 184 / 169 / 177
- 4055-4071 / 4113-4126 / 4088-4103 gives 2.2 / 184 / 181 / 182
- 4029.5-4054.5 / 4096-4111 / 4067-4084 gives -1.8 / 186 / 144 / 163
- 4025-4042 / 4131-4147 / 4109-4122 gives 0.3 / 188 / 181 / 183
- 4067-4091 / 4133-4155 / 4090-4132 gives 3.4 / 180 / 182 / 181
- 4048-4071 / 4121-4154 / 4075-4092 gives 0.4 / 184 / 182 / 183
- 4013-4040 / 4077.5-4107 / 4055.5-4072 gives -1.0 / 188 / 161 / 172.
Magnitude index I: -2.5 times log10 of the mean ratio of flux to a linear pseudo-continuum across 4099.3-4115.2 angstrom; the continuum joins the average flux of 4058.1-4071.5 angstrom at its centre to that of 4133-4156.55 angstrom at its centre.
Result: 0.199 mag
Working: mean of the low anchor 183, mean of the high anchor 182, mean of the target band 152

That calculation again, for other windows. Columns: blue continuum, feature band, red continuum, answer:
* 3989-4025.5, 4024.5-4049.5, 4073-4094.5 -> -0.024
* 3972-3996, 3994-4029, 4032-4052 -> -0.031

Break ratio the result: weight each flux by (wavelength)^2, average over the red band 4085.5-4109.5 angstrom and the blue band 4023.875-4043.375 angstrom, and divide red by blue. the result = 0.85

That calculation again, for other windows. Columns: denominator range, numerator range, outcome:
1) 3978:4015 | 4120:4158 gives 1.07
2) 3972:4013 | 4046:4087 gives 1.06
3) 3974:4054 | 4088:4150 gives 0.98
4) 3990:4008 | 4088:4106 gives 0.87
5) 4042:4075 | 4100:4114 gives 0.84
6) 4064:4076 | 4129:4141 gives 1.03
